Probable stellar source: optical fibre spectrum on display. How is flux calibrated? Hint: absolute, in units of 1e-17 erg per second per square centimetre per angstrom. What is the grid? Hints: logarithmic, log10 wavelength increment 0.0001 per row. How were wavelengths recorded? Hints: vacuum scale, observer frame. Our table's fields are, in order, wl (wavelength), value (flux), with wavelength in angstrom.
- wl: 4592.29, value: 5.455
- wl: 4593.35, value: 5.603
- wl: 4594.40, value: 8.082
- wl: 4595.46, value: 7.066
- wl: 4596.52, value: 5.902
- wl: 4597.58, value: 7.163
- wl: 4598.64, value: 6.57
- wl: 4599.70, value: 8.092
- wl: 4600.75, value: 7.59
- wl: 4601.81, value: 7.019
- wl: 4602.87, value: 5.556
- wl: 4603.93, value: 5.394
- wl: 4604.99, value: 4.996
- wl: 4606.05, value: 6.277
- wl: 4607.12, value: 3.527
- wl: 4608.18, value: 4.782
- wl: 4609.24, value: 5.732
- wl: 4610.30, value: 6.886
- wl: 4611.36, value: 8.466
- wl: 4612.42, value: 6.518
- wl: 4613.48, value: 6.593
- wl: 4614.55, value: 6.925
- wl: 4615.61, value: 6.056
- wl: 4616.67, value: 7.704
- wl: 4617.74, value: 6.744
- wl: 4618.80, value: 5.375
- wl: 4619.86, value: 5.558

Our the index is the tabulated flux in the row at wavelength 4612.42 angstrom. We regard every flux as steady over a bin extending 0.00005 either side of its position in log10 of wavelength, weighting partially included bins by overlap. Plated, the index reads 6.518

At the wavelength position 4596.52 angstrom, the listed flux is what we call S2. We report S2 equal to 5.902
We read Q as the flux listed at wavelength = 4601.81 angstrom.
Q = 7.019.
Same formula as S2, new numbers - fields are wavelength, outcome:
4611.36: 8.466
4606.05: 6.277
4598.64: 6.57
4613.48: 6.593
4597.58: 7.163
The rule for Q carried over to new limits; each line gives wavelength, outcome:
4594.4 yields 8.082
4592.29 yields 5.455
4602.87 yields 5.556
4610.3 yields 6.886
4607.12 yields 3.527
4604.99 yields 4.996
